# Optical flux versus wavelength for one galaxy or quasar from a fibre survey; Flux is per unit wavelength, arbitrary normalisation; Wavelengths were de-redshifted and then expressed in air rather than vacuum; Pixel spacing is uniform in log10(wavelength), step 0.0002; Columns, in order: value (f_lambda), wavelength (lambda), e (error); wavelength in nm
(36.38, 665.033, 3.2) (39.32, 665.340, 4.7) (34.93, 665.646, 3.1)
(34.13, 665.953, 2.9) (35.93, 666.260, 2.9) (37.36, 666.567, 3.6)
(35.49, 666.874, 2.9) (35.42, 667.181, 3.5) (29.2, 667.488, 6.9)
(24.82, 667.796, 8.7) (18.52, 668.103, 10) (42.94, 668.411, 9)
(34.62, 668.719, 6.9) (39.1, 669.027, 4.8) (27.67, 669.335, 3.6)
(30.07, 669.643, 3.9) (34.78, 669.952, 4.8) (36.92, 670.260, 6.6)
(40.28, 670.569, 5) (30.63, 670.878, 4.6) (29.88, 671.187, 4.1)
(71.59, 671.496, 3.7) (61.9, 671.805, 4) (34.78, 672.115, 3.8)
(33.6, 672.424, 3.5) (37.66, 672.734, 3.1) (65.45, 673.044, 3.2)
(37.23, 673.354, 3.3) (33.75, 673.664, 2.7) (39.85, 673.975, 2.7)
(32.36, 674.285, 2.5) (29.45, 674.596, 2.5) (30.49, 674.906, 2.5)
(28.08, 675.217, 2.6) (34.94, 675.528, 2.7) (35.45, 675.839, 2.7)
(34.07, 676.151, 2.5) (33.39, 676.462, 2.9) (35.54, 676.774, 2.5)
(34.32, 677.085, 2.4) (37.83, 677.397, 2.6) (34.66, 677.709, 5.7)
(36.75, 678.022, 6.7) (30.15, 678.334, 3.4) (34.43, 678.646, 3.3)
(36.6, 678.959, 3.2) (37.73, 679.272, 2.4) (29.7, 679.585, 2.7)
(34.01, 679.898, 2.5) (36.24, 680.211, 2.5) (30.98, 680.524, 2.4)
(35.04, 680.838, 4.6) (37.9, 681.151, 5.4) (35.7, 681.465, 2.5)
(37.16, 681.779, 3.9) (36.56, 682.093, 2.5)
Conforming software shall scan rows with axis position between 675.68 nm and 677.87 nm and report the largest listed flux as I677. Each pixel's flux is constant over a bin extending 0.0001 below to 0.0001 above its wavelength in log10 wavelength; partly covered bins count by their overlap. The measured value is 37.83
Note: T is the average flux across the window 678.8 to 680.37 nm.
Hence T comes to 34.8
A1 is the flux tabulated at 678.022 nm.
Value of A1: 36.75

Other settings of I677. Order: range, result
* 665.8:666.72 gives 37.36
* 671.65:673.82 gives 65.45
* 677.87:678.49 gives 36.75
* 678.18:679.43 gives 37.73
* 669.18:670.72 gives 40.28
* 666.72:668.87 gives 42.94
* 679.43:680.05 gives 34.01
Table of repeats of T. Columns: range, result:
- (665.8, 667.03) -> 35.7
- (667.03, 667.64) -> 32.3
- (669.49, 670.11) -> 32.5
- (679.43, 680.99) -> 33.2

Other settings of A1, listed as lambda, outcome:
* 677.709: 34.66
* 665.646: 34.93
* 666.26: 35.93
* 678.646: 34.43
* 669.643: 30.07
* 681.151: 37.9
